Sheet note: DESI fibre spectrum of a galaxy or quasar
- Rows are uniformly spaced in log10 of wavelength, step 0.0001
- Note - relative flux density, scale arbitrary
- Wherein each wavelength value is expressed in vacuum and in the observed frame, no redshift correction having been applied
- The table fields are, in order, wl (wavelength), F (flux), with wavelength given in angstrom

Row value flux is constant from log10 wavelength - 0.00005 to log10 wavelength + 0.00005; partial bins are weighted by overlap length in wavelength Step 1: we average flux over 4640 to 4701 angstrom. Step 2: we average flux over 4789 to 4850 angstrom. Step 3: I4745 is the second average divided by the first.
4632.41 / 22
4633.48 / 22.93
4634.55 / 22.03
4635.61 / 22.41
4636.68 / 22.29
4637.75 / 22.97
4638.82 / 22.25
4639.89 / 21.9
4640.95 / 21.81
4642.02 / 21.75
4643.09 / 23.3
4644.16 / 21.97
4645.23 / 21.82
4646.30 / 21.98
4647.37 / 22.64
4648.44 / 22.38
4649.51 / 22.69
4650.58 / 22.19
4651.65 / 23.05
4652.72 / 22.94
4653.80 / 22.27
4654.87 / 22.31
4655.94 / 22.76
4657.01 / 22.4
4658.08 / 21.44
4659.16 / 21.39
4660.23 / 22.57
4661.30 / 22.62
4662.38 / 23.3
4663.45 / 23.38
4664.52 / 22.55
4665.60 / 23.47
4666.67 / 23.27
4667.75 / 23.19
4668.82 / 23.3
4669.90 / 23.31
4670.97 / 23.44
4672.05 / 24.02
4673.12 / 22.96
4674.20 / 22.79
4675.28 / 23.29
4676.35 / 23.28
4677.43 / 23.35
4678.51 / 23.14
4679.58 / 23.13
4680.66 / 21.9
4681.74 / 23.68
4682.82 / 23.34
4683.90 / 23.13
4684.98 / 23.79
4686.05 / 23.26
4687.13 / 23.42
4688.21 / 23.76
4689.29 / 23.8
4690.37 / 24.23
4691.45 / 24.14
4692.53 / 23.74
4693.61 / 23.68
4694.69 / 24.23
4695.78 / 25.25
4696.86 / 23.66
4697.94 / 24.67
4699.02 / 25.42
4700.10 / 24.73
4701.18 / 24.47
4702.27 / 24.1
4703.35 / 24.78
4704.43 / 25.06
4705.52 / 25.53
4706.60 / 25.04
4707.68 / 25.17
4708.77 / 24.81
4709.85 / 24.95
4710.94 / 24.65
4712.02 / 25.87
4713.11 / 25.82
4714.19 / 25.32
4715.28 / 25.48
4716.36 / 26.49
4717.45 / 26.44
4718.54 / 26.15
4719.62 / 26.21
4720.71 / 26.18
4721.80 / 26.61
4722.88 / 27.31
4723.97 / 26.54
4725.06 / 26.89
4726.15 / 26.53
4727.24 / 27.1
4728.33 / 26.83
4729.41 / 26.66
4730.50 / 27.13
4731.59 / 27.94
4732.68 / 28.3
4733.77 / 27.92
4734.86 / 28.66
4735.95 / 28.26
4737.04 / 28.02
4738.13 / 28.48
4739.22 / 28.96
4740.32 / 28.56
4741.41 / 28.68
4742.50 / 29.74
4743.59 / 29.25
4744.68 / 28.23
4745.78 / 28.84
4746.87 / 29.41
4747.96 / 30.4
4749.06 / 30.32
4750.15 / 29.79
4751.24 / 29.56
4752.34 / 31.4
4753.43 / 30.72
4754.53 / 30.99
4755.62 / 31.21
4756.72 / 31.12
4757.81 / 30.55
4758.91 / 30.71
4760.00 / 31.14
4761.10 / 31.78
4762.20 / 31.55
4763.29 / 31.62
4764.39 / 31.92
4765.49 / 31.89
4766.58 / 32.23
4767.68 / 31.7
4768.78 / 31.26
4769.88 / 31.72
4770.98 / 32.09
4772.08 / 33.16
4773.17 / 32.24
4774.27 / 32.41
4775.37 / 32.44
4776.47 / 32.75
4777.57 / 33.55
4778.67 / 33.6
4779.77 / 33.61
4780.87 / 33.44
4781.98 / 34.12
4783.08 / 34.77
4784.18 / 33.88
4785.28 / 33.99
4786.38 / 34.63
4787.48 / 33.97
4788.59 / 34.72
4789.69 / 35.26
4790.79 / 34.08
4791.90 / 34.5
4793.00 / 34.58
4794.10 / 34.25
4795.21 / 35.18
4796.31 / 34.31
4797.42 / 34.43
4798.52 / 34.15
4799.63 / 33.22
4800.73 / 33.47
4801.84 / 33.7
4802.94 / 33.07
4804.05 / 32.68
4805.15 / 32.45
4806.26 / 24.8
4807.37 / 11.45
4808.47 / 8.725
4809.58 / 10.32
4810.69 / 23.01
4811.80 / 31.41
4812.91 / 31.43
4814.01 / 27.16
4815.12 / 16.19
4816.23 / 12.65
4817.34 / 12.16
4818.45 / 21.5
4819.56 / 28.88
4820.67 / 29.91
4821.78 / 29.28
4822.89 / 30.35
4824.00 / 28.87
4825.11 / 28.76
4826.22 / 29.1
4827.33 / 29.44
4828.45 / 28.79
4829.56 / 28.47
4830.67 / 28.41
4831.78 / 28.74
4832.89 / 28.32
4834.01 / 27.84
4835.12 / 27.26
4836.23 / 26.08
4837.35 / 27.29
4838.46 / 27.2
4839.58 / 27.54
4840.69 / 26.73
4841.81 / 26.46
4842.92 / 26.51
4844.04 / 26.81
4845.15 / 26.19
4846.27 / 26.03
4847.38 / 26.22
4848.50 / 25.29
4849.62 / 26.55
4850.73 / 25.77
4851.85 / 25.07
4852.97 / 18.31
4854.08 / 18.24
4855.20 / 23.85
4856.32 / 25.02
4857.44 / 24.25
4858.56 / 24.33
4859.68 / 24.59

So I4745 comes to 1.19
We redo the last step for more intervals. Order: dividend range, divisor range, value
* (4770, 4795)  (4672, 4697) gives 1.43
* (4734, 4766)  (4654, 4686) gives 1.31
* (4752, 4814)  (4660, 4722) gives 1.29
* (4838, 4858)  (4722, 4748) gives 0.89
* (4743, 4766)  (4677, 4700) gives 1.29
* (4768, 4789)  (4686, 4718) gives 1.34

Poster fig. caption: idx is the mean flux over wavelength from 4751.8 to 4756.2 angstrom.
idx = 31.1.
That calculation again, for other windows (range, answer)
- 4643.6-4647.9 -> 22.1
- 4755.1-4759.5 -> 30.9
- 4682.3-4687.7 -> 23.4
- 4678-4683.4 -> 23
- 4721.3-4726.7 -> 26.8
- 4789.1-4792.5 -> 34.6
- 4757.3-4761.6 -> 31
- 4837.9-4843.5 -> 26.9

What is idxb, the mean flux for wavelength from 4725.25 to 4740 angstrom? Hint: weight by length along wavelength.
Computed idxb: 27.7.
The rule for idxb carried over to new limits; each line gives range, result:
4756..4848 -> 29.4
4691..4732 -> 25.6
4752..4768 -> 31.4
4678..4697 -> 23.6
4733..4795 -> 31.6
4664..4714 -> 24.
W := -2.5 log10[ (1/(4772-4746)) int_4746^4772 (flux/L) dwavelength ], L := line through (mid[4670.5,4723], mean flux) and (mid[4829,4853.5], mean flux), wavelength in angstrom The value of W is -0.22 mag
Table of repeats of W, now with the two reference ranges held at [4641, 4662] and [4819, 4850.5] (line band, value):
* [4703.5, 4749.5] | -0.11 mag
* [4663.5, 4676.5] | -0.02 mag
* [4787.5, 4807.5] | -0.22 mag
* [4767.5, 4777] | -0.24 mag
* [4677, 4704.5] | -0.02 mag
